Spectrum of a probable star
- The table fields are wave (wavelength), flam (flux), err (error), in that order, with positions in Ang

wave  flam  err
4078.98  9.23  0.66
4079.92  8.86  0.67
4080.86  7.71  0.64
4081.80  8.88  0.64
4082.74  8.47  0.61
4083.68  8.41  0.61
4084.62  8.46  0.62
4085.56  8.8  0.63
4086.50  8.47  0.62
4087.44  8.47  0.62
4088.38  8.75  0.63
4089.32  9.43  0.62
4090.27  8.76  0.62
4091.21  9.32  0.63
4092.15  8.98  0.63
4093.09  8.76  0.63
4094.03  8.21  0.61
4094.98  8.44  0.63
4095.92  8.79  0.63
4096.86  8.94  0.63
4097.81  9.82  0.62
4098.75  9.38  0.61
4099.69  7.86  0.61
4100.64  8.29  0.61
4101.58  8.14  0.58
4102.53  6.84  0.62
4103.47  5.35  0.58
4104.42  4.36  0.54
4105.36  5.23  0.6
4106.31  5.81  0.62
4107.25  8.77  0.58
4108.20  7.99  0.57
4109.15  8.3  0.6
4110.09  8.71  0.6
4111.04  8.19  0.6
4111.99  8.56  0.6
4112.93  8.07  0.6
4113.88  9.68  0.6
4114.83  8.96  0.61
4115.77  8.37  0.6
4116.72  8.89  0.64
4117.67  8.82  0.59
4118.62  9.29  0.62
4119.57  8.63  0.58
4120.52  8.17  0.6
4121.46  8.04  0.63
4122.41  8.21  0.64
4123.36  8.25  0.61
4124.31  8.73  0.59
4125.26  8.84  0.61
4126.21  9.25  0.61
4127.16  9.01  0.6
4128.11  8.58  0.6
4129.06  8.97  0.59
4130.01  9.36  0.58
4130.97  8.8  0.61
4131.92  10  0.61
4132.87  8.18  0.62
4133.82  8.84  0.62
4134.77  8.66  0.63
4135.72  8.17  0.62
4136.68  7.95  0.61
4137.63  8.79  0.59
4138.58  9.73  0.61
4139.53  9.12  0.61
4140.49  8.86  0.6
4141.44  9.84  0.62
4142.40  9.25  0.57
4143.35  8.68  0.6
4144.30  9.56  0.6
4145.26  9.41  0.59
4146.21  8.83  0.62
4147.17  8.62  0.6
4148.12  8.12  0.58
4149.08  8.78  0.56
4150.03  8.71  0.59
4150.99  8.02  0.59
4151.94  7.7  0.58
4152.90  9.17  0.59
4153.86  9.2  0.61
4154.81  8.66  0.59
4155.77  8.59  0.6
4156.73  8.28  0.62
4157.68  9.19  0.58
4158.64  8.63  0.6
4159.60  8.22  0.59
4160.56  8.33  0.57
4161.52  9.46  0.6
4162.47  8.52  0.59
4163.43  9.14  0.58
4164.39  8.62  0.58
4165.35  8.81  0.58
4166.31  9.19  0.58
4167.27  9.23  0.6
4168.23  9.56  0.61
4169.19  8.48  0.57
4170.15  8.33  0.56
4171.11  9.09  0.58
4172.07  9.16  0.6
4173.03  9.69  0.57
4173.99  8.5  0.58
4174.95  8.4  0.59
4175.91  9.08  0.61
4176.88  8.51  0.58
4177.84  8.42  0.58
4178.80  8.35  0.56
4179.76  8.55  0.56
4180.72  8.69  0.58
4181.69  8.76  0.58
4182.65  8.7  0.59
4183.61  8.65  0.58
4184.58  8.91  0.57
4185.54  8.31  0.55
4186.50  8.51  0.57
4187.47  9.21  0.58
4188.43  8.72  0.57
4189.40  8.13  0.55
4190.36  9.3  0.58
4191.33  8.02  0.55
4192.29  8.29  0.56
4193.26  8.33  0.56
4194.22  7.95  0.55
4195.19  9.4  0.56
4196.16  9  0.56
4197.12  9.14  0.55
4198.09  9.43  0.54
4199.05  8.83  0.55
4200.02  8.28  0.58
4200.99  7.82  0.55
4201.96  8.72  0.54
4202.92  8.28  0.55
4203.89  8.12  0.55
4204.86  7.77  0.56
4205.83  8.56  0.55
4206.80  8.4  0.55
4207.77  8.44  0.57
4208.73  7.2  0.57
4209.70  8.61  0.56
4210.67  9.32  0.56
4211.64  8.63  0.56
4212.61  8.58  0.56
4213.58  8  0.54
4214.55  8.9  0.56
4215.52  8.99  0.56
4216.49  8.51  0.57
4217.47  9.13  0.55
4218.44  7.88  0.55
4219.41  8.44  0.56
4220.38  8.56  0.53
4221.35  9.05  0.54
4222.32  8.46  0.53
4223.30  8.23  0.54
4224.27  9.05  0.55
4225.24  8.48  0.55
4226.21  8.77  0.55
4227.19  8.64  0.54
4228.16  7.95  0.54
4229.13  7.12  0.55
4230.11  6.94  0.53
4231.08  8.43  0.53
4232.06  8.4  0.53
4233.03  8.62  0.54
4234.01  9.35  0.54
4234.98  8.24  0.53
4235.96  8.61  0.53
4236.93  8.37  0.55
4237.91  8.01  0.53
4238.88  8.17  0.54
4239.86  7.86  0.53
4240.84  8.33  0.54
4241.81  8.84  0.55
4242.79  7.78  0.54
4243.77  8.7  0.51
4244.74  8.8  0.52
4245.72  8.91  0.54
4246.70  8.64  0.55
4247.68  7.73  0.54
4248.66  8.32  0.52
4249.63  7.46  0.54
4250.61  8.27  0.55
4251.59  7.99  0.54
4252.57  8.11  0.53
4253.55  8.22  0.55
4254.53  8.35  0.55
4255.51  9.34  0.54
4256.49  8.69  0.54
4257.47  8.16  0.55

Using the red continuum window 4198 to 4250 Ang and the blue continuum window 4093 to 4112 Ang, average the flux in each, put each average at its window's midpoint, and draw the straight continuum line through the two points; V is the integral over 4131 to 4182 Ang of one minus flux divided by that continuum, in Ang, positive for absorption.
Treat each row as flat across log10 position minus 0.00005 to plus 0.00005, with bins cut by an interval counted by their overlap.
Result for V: -4.7 Ang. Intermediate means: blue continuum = 7.81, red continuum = 8.4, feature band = 8.8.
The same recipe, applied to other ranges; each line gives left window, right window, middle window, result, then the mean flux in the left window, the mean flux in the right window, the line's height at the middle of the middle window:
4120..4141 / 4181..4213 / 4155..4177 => -0.5 Ang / 8.75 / 8.56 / 8.65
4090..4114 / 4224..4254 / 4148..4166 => -1.2 Ang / 8.03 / 8.29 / 8.13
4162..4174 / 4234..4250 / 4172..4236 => 0.9 Ang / 8.96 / 8.34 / 8.66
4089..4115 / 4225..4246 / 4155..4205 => -2.7 Ang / 8.12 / 8.33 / 8.24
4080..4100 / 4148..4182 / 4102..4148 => 1.5 Ang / 8.73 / 8.73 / 8.73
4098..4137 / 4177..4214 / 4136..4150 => -1.0 Ang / 8.27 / 8.54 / 8.36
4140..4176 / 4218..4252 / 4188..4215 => 0.1 Ang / 8.84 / 8.33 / 8.55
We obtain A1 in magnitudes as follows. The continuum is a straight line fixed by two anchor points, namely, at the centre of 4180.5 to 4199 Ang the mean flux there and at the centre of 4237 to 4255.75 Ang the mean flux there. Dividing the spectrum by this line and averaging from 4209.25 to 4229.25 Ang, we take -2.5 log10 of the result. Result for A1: -0.01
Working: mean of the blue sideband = 8.71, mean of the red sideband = 8.29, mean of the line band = 8.56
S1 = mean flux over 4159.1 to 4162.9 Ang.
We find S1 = 8.64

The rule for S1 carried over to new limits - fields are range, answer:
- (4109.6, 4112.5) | 8.5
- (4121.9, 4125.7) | 8.5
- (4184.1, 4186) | 8.63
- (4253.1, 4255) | 8.28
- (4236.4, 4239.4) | 8.2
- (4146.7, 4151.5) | 8.46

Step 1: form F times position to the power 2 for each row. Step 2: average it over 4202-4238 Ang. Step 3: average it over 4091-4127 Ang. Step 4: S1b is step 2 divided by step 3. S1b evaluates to 1.1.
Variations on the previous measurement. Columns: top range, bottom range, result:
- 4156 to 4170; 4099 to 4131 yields 1.11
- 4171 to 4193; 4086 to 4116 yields 1.10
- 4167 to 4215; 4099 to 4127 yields 1.11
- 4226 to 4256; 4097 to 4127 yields 1.08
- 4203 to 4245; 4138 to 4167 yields 0.98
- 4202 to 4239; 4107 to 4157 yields 1.00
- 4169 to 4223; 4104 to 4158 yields 1.04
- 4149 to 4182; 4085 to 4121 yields 1.09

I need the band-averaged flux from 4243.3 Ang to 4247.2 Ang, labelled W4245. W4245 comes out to 8.76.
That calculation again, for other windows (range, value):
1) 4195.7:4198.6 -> 9.22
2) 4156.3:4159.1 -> 8.72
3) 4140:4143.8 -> 9.15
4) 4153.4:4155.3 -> 8.94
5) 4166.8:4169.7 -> 9.08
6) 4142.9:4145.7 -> 9.21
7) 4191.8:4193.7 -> 8.31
